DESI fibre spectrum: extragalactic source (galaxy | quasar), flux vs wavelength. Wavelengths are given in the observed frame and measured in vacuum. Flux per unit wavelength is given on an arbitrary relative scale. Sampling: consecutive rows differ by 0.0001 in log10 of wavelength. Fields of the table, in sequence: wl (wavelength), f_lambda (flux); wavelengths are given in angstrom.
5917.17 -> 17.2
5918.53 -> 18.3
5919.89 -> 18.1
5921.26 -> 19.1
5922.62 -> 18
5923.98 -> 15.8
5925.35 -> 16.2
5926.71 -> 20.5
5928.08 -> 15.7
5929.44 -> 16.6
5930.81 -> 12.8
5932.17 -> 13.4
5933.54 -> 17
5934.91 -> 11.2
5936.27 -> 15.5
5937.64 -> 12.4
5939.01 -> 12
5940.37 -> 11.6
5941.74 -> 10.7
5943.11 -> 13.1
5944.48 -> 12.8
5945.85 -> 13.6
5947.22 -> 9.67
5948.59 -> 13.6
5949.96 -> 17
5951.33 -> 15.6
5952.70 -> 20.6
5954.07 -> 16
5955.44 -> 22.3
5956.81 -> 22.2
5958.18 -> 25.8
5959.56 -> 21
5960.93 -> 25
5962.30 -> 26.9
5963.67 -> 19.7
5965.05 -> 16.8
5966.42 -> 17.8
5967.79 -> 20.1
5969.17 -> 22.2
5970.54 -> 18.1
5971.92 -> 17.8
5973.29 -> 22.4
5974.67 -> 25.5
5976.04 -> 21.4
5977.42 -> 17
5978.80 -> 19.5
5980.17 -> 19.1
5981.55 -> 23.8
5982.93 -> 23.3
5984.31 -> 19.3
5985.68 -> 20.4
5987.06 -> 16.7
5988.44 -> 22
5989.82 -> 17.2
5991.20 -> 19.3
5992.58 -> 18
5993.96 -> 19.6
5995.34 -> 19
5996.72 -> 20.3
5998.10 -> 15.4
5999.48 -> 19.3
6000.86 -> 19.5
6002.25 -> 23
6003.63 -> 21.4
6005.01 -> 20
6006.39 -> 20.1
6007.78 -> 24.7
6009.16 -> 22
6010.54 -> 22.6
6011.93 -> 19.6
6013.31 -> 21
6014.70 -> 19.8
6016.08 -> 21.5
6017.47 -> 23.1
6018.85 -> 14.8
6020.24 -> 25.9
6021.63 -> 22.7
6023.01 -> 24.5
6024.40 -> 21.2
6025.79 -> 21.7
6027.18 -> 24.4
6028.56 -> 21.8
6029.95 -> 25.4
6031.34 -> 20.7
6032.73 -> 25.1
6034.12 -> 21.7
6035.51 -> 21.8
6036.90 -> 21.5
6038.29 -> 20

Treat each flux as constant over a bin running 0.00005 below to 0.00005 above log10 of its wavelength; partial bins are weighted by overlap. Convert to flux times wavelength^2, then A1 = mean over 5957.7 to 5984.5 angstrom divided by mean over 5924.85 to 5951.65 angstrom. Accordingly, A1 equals 1.5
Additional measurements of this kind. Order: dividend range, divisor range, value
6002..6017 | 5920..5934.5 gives 1.34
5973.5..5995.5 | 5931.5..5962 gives 1.26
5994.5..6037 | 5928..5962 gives 1.37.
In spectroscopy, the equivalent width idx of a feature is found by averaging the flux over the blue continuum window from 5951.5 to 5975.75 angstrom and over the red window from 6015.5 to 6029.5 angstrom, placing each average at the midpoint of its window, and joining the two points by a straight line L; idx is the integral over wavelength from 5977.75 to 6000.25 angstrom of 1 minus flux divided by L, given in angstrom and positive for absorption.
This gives 2.2 angstrom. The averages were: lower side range 21.1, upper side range 22.2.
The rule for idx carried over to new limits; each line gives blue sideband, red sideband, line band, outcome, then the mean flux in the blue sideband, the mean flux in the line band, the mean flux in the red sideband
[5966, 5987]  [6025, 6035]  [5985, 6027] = 2.4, 20.4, 20.6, 22.9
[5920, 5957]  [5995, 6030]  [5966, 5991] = -2.3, 15.3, 20.2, 21.3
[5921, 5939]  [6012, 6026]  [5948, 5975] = -4.0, 15.5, 20.3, 21.5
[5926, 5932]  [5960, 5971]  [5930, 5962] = 4.4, 16.2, 16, 20.9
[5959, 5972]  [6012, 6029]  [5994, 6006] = 0.9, 20.7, 19.7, 21.8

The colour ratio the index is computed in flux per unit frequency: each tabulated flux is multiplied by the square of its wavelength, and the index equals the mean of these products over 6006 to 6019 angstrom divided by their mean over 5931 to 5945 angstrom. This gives 1.68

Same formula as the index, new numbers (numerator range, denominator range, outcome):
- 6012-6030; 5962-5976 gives 1.08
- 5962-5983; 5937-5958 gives 1.37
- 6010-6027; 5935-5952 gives 1.70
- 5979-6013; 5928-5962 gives 1.28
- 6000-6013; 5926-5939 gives 1.48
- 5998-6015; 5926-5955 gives 1.48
